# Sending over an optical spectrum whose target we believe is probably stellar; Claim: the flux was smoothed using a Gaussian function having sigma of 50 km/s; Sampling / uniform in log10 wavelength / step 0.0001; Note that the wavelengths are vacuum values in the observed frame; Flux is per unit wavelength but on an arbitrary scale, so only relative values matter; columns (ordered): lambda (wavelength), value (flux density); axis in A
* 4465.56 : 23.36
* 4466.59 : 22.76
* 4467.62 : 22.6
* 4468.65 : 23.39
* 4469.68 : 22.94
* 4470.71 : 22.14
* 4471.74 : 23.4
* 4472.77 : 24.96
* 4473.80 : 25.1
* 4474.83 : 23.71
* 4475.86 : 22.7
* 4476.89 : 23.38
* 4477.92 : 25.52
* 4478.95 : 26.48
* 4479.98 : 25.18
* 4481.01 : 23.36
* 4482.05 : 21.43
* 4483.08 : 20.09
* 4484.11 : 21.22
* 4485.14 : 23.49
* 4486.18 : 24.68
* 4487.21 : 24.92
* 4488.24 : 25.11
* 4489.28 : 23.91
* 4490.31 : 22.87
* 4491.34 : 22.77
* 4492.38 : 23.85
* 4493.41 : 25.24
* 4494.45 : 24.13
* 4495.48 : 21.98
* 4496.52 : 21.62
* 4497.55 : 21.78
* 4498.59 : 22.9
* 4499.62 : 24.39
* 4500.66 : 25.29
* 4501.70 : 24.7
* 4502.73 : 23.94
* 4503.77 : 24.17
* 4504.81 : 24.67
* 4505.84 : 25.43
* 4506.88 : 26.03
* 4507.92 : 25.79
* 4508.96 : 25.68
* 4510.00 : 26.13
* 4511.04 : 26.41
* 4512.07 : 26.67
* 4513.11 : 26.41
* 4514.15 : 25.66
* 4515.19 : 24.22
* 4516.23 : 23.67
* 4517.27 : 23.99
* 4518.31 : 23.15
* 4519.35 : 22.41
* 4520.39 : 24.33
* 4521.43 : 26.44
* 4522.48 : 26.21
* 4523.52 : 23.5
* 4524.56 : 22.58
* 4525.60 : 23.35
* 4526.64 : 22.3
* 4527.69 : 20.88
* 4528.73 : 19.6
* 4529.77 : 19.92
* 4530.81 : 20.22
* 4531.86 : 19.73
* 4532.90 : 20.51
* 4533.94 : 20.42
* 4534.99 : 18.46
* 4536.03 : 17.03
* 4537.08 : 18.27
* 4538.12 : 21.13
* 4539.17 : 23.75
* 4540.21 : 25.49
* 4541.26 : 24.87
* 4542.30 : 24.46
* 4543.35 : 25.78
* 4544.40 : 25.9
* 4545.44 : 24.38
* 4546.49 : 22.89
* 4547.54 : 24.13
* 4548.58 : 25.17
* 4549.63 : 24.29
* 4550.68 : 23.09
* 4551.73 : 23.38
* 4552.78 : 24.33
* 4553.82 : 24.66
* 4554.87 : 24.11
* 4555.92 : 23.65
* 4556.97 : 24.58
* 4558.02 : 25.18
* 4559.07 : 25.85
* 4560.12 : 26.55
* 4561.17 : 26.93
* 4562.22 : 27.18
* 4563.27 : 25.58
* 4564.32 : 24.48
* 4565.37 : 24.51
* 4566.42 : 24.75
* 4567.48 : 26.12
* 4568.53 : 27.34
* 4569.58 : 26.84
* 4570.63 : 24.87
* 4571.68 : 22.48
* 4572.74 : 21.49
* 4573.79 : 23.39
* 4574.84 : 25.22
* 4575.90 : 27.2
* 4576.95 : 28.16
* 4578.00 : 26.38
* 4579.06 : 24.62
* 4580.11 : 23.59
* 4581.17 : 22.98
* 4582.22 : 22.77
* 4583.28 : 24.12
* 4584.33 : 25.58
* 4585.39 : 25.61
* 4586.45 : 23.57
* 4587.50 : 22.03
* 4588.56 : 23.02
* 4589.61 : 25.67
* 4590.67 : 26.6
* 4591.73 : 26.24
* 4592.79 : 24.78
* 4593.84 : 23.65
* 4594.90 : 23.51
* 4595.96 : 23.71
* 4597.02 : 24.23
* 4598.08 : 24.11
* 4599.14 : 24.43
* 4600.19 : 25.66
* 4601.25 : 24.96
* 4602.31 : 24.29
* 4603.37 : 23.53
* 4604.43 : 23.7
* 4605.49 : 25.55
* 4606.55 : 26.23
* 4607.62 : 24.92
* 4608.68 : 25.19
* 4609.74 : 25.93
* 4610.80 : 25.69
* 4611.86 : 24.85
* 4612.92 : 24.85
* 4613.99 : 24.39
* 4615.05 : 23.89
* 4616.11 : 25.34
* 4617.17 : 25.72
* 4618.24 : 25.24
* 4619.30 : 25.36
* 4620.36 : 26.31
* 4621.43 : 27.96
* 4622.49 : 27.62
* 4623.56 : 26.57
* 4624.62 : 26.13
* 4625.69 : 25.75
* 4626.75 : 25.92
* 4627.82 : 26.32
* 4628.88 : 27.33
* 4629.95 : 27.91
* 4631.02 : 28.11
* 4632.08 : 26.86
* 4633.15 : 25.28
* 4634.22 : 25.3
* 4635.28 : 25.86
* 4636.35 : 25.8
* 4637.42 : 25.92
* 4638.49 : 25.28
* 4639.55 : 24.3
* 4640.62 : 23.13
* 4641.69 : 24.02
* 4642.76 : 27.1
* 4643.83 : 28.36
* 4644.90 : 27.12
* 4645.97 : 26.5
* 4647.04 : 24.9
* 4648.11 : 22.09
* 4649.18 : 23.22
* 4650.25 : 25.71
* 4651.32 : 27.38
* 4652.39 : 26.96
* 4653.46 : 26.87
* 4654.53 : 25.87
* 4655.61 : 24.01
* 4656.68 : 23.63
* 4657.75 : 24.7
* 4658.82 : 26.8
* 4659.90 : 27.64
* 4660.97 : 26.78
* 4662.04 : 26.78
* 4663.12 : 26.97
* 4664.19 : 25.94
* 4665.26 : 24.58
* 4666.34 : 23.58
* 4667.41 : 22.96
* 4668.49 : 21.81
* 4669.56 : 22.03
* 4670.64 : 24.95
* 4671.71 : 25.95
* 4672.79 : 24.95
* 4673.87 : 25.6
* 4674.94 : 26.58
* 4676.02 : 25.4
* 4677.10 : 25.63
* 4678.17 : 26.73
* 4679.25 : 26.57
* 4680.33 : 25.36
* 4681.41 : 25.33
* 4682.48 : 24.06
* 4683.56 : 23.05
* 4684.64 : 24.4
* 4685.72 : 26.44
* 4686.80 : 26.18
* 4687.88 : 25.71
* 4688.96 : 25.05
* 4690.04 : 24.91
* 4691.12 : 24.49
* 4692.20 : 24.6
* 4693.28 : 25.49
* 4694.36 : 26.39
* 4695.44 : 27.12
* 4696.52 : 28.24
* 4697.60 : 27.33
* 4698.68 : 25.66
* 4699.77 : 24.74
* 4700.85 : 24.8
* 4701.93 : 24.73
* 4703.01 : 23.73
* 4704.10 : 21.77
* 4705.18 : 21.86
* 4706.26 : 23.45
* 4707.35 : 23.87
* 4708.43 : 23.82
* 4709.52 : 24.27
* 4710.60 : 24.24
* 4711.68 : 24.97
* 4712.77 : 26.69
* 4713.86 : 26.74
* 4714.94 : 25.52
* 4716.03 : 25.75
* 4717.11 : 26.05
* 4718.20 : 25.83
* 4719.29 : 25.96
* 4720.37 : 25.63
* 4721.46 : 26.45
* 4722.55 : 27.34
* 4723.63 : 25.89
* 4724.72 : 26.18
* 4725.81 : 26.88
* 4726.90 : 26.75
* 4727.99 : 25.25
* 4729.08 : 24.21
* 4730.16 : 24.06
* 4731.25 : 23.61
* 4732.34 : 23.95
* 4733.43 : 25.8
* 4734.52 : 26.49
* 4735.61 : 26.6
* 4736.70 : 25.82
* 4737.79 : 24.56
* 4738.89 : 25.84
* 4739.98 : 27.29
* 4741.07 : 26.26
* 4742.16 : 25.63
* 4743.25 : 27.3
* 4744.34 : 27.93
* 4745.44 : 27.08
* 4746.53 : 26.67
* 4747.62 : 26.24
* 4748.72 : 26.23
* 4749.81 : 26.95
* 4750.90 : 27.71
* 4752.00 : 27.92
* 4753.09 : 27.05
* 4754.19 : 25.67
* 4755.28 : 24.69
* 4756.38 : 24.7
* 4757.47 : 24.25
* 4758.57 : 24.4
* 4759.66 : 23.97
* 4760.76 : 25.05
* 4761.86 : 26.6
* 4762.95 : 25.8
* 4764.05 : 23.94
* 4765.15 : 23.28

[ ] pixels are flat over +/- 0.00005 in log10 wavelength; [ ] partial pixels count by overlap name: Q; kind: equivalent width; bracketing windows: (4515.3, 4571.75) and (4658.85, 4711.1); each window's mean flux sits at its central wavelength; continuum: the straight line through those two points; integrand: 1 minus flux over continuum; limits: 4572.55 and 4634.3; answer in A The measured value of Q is -2.41 A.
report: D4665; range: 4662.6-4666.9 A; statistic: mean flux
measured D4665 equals 25.3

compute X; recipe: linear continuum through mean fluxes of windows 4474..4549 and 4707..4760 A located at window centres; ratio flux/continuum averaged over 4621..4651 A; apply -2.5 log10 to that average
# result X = -0.05 mag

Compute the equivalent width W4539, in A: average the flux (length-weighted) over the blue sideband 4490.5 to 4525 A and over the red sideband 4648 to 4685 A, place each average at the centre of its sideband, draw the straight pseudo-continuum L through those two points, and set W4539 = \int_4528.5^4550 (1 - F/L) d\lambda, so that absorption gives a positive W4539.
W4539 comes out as 2.1 A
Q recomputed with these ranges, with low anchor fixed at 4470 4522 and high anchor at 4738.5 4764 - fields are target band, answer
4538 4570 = -0.4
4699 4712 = 1.0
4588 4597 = 0.1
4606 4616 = 0.0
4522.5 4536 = 1.9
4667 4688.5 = 0.5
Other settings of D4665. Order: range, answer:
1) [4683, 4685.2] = 23.7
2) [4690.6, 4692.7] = 24.5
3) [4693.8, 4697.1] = 27.3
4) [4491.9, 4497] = 23.4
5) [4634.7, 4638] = 25.8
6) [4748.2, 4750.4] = 26.7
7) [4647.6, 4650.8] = 23.7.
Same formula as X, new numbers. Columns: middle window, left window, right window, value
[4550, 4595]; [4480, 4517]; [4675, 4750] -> -0.01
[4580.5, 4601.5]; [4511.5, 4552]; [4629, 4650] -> 0.01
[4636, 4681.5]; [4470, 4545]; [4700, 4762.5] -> -0.02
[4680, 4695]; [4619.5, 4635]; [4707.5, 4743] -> 0.04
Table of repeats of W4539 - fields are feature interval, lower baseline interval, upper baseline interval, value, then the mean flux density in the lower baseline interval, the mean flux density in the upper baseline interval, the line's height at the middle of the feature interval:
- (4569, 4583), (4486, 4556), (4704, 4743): -0.3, 23.6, 25.4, 24.1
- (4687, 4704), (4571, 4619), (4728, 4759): 0.0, 24.7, 25.9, 25.5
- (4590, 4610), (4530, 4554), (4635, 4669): -0.6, 22.7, 25.4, 24.1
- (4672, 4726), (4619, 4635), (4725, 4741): 1.1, 26.6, 25.5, 25.9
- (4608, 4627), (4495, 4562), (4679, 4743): -0.9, 23.7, 25.4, 24.5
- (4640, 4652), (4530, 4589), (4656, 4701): -0.2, 24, 25.4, 25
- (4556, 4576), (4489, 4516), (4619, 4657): 0.0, 24.5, 25.9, 25.2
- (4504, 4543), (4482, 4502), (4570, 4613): 0.8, 23.3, 24.6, 23.8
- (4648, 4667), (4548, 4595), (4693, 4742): -0.3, 24.8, 25.4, 25.2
